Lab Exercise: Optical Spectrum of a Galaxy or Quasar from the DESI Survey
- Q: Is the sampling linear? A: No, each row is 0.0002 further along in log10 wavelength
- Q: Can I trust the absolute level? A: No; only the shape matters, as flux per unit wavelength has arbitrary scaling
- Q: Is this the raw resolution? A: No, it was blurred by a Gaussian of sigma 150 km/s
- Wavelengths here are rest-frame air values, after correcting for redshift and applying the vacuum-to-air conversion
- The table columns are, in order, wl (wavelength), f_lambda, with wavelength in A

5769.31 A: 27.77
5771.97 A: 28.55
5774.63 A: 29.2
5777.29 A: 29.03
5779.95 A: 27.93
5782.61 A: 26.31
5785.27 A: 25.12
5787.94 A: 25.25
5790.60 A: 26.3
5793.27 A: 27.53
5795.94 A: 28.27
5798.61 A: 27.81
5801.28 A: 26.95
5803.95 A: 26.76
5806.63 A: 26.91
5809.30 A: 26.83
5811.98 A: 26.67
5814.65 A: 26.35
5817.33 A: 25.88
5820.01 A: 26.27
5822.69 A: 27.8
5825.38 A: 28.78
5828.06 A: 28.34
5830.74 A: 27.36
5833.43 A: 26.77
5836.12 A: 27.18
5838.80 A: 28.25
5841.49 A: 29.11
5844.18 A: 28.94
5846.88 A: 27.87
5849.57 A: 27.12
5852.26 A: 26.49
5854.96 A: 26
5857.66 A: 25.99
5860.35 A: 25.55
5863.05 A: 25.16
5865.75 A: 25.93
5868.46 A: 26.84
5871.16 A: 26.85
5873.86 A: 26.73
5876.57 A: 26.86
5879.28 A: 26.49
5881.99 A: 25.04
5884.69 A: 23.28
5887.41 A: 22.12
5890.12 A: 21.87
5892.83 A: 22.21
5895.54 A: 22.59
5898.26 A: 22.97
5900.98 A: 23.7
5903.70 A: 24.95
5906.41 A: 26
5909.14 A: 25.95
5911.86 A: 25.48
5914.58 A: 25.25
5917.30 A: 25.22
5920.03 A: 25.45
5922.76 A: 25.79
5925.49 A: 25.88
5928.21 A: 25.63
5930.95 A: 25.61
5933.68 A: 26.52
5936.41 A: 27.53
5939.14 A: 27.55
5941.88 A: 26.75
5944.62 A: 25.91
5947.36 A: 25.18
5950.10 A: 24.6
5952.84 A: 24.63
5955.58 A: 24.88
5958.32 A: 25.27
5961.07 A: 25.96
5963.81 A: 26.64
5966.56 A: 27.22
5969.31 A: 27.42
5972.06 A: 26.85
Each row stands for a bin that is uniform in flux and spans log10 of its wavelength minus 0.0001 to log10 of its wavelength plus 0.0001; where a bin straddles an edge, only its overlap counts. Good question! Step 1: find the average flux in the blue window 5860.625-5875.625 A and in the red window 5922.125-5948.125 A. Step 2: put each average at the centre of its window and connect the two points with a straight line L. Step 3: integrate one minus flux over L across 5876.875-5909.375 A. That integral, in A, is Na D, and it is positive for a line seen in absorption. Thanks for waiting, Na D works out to 2.9 A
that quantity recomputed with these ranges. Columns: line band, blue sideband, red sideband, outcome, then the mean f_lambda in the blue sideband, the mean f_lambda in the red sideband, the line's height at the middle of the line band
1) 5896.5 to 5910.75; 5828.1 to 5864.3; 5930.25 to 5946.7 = 1.1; 27.1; 26.6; 26.8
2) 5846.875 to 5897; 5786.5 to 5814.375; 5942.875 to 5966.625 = 2.0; 26.9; 25.5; 26.3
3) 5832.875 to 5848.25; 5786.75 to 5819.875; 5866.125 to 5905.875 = -1.4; 26.8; 24.5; 25.8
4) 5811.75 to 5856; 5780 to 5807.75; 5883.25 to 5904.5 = -3.8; 26.8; 22.9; 25.2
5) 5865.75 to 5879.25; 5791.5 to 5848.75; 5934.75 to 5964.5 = 0.1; 27.4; 25.9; 26.8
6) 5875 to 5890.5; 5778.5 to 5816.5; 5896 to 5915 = 0.5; 26.8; 24.8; 25.2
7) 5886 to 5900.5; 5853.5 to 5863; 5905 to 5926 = 1.8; 25.8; 25.6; 25.7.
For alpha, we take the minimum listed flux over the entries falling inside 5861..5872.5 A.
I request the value 25.16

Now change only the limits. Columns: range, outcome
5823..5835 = 26.77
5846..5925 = 21.87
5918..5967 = 24.6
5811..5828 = 25.88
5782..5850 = 25.12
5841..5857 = 26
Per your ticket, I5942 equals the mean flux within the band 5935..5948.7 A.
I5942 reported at 26.6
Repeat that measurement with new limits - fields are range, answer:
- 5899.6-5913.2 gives 25.2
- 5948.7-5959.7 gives 24.8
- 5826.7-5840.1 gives 27.6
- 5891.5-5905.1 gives 23.3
